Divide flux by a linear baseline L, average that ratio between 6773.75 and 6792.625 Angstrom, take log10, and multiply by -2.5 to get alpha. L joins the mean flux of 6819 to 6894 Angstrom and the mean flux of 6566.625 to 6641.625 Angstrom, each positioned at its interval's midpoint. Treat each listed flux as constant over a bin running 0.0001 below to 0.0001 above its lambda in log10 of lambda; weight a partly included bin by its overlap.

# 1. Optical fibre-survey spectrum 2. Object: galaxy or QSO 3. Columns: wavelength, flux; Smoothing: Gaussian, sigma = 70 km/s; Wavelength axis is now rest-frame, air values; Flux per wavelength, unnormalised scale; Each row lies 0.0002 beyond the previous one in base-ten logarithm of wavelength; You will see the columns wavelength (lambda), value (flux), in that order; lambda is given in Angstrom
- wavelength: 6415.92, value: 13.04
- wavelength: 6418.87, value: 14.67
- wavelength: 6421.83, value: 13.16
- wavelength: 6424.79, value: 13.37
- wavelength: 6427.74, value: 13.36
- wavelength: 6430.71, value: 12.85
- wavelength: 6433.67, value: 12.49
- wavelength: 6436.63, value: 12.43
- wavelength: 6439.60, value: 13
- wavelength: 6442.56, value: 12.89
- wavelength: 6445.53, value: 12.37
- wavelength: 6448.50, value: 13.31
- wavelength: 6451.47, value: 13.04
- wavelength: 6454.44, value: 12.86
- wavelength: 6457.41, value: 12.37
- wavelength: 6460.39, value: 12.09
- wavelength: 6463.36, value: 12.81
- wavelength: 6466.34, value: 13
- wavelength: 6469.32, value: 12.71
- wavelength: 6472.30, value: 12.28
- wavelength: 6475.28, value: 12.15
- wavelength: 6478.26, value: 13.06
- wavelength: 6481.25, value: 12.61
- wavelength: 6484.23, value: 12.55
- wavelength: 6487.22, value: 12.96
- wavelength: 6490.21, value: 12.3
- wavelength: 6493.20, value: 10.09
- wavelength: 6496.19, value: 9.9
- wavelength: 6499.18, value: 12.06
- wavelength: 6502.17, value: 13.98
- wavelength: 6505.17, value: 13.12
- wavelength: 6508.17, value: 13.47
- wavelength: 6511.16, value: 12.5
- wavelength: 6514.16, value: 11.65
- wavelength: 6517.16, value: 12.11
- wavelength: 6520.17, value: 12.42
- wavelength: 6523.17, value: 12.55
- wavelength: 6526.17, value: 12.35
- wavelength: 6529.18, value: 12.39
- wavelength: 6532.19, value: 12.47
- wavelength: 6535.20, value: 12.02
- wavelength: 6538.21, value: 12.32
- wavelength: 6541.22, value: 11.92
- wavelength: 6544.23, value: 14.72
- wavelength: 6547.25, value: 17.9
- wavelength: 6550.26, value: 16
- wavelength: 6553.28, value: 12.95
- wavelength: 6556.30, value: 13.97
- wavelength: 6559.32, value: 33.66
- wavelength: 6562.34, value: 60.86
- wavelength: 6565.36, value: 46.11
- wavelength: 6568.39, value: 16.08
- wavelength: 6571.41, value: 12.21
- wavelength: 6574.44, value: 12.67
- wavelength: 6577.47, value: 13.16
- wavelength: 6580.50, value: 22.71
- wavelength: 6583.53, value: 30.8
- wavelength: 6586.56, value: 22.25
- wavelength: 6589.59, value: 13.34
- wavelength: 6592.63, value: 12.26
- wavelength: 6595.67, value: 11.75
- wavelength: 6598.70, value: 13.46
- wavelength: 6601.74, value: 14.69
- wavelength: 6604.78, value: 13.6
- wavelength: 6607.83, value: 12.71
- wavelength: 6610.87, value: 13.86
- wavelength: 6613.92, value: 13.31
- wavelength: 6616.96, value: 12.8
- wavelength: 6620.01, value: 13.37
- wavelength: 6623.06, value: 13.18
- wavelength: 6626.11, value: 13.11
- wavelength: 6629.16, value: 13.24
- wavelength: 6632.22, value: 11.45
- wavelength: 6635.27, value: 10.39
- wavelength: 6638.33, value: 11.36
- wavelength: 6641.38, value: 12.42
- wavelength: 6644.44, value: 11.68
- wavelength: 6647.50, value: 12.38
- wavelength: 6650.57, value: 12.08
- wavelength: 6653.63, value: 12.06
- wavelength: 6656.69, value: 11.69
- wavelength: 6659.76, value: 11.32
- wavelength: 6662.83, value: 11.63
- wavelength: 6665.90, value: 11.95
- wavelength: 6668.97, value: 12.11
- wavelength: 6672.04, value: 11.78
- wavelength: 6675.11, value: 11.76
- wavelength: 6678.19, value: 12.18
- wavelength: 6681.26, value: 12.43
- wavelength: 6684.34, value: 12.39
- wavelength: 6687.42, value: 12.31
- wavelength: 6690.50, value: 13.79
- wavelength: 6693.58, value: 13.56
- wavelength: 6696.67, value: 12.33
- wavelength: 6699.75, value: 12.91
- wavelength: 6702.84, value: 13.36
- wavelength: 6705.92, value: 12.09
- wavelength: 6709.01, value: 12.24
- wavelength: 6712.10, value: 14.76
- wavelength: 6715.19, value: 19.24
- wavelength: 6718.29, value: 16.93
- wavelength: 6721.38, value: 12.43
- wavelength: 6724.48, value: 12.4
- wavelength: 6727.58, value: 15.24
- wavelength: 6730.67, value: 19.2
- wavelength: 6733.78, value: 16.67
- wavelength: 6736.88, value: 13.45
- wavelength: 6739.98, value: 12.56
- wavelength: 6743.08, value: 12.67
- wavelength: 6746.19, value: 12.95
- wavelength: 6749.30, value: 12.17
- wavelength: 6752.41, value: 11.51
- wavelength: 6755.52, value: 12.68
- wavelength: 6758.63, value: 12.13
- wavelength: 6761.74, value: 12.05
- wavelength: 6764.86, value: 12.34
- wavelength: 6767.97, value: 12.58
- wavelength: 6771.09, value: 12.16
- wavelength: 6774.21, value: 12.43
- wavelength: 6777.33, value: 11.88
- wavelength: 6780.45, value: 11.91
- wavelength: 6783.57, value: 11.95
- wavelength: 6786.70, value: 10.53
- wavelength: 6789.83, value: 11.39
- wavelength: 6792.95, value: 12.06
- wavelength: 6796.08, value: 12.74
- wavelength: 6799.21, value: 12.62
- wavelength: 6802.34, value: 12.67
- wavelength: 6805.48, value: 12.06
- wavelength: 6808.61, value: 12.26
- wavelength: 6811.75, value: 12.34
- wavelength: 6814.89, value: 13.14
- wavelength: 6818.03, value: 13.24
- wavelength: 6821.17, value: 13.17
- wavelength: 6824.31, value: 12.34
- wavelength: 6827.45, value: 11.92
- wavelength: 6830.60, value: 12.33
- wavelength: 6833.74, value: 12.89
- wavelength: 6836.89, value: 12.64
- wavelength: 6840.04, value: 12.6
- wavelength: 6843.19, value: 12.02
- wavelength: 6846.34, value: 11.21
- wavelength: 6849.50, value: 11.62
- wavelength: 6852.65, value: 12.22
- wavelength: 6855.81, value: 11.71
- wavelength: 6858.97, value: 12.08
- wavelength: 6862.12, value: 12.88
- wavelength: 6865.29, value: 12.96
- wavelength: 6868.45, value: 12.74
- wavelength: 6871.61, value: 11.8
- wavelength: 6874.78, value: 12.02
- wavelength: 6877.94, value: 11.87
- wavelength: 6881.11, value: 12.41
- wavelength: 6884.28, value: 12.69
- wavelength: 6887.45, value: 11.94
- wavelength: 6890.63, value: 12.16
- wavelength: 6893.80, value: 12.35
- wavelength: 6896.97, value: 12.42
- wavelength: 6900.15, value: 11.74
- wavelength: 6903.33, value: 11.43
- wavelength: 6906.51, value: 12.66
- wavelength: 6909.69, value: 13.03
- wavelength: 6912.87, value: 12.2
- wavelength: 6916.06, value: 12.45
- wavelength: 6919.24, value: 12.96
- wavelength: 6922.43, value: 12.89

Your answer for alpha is 0.112 mag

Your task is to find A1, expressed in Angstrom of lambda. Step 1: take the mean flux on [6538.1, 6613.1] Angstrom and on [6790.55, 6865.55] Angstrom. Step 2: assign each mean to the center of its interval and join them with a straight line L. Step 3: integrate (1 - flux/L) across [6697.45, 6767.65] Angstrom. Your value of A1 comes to 5.85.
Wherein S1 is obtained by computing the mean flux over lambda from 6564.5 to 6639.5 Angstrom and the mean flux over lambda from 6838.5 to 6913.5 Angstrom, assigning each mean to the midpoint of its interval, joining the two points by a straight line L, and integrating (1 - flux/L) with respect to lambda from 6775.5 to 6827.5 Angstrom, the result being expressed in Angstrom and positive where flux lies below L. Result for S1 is 3.3 Angstrom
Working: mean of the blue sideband 15.5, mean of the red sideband 12.2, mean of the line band 12.3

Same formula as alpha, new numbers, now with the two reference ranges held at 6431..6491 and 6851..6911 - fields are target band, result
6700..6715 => -0.102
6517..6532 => 0.019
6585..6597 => -0.194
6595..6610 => -0.069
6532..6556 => -0.105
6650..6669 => 0.061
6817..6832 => -0.023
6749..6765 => 0.023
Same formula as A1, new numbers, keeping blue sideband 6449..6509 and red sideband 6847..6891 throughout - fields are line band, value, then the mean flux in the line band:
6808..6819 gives -0.5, 12.8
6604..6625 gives -1.5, 13.2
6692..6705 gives -0.7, 13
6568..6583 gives -4.7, 16.3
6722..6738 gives -3.9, 15.3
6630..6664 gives 1.8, 11.7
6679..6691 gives -0.3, 12.6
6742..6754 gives 0.0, 12.3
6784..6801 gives 0.5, 11.9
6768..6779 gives 0.0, 12.2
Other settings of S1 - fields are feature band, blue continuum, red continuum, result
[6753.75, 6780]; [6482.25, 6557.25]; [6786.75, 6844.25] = 0.48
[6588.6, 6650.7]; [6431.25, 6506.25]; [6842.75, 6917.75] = -1.54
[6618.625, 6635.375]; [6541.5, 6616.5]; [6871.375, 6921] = 5.08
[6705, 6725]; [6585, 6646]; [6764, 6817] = -2.90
